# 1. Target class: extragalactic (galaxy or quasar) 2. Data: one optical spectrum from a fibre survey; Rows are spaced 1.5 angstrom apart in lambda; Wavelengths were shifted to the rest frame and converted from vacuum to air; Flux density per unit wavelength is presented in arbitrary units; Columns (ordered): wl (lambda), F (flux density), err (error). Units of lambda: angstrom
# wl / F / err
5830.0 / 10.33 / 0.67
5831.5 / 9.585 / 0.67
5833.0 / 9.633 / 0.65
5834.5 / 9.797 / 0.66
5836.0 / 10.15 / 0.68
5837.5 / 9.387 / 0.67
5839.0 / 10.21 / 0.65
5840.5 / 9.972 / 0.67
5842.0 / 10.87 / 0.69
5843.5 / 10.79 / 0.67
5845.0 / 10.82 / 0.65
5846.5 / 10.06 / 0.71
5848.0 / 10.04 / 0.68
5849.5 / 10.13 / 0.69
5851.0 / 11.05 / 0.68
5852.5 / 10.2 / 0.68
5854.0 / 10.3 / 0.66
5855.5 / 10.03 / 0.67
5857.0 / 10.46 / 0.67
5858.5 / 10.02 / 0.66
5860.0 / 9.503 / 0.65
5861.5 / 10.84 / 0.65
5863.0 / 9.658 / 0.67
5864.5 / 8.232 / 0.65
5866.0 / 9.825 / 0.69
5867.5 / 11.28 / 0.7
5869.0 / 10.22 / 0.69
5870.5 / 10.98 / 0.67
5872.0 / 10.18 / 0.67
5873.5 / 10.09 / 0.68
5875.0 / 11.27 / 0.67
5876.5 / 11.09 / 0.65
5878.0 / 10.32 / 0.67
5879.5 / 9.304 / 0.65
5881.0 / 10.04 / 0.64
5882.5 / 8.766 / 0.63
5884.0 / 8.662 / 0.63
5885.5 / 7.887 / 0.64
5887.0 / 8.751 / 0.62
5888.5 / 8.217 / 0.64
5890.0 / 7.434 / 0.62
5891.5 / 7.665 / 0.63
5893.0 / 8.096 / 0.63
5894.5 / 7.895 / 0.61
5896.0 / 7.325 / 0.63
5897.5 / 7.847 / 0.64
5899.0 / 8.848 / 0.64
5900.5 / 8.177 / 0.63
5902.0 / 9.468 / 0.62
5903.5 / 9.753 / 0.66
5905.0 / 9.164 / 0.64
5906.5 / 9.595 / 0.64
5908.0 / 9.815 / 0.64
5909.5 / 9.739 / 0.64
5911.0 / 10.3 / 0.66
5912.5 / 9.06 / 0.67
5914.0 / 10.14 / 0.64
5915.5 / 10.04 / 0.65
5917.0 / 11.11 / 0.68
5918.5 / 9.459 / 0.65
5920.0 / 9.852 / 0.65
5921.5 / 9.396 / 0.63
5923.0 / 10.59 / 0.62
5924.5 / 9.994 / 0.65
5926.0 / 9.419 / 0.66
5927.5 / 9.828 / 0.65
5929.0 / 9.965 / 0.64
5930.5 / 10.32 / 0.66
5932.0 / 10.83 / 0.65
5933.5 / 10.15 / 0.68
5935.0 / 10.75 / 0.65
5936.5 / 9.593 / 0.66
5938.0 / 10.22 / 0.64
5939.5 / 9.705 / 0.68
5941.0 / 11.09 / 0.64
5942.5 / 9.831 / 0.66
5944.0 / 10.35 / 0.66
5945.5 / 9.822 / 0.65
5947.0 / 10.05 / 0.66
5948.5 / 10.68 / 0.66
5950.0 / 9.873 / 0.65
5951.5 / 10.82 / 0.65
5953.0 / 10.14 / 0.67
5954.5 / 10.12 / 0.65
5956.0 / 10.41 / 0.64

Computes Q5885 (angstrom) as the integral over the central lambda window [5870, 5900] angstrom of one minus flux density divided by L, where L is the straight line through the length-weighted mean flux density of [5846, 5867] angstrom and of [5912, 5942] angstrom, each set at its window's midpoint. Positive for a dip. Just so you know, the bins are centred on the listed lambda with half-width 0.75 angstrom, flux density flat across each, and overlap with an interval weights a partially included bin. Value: 3.1 angstrom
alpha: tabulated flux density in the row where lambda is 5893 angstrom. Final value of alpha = 8.096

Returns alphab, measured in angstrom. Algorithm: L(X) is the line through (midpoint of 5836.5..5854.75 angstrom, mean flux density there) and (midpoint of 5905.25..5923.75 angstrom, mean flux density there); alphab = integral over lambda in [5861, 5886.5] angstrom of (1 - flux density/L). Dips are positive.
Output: 0.63 angstrom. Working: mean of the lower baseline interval 10.3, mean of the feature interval 9.9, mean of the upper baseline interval 9.9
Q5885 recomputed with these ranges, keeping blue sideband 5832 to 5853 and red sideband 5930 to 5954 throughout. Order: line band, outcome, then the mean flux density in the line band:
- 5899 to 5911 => 1.0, 9.41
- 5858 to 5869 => 0.3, 9.93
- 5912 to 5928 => 0.5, 9.91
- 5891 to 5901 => 2.2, 7.98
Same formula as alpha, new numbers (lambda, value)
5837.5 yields 9.387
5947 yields 10.05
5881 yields 10.04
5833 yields 9.633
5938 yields 10.22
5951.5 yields 10.82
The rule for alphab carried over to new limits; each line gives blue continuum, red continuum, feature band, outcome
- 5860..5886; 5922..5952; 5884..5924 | 3.95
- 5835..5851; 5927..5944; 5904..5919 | 0.57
